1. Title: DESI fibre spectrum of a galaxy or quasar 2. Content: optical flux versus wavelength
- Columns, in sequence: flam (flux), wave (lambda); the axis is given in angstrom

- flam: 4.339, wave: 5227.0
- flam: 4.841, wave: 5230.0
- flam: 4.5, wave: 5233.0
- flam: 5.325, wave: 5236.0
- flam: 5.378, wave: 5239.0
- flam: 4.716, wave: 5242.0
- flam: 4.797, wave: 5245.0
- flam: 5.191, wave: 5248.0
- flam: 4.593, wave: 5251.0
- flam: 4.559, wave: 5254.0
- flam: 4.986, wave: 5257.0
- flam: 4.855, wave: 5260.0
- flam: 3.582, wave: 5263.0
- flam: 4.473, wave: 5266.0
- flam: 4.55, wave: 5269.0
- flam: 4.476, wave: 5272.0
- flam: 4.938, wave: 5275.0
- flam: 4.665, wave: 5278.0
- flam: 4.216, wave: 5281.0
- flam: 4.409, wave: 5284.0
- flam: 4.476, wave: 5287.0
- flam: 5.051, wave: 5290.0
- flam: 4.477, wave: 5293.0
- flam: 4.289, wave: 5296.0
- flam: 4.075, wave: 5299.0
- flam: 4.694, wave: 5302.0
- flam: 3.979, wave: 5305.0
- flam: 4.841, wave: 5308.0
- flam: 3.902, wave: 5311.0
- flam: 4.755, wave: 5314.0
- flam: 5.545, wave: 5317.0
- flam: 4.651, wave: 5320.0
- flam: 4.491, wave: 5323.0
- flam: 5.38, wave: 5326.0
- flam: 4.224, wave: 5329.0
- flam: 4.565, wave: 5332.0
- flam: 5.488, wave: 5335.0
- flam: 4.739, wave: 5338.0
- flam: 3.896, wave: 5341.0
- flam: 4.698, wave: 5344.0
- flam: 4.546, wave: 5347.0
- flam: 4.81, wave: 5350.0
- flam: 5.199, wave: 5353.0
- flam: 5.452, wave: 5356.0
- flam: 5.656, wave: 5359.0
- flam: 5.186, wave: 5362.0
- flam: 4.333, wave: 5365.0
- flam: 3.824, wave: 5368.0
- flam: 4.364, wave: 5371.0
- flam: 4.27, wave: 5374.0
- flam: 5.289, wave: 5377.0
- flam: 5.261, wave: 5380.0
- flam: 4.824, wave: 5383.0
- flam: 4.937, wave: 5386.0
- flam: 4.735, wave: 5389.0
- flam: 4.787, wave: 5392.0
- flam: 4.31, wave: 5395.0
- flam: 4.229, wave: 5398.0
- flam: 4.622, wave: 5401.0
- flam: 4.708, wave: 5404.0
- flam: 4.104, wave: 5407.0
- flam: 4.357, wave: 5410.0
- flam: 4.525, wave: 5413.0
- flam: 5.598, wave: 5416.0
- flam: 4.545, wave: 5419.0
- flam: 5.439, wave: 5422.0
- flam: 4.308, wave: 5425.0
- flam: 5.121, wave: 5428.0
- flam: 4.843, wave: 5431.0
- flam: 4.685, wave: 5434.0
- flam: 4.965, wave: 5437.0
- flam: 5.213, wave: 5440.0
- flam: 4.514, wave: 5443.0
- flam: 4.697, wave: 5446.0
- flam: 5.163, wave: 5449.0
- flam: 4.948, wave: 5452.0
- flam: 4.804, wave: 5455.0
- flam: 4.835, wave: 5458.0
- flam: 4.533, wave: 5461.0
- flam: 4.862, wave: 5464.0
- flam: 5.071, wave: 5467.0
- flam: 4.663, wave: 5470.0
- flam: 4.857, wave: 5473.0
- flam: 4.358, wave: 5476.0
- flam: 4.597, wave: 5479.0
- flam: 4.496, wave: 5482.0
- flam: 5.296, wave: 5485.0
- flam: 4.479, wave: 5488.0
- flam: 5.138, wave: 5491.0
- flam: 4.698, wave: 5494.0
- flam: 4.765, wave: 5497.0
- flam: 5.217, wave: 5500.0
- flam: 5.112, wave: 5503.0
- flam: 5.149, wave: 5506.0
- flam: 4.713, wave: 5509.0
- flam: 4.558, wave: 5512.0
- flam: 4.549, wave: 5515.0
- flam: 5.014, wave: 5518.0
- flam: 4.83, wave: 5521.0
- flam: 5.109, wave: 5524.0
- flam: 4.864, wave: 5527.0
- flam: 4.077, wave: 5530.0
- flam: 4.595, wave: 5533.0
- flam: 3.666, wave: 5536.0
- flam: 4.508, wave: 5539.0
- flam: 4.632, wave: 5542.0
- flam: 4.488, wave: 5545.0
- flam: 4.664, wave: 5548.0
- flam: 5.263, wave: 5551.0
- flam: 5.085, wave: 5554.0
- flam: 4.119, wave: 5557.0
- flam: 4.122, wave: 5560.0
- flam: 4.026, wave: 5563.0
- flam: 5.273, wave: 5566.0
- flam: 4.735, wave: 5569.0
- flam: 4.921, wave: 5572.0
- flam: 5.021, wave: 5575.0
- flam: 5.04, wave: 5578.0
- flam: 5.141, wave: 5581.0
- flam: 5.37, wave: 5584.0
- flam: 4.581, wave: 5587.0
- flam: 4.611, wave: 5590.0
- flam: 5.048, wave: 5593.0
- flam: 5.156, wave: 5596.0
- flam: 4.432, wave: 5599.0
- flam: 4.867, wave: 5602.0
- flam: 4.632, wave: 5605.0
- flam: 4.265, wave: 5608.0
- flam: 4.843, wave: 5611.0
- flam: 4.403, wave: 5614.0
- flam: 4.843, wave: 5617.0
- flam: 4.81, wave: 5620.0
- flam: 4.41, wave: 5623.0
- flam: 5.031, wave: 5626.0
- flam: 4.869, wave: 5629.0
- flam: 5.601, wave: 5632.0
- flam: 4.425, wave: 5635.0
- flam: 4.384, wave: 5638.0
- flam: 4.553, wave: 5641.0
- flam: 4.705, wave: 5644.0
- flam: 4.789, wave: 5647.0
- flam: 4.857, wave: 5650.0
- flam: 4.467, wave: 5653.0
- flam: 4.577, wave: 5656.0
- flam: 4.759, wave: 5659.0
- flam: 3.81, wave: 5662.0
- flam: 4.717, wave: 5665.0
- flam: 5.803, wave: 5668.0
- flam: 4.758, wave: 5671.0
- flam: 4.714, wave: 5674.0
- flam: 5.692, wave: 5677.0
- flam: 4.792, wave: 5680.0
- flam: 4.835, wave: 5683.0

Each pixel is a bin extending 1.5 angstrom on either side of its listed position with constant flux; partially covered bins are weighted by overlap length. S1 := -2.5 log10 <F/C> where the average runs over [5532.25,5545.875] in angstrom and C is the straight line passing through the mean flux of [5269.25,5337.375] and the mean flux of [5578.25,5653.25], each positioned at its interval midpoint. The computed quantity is 0.089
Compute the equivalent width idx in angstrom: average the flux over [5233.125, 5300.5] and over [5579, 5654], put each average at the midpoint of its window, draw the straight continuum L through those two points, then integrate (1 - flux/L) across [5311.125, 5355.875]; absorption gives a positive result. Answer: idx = -1.1 angstrom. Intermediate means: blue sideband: 4.64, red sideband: 4.77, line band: 4.78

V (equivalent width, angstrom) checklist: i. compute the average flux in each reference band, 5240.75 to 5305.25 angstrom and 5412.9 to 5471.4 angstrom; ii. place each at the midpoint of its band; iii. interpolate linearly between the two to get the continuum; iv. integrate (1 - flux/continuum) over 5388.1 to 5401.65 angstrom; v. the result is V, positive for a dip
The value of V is 0.75 angstrom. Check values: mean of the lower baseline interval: 4.56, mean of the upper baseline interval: 4.88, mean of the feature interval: 4.52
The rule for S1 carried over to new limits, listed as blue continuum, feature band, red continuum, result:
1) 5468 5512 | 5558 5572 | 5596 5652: 0.05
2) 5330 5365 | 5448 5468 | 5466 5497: -0.02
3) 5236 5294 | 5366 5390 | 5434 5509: 0.02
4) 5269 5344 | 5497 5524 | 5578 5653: -0.04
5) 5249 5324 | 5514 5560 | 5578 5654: 0.02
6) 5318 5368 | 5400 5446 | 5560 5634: 0.01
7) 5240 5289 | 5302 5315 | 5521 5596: 0.06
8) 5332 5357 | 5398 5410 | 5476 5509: 0.10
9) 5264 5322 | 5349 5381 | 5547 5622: -0.06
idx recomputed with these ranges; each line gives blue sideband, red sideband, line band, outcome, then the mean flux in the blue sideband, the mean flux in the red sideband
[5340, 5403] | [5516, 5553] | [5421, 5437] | -0.6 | 4.73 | 4.65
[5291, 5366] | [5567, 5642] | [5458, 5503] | -0.3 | 4.72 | 4.8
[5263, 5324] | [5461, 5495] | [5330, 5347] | -0.3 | 4.52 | 4.76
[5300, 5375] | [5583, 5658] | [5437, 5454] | -0.7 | 4.7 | 4.74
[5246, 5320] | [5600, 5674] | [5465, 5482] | -0.2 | 4.57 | 4.71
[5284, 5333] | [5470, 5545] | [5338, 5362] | -1.5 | 4.58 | 4.71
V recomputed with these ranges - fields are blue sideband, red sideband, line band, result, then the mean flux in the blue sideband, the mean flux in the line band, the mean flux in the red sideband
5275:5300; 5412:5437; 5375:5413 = 1.1 angstrom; 4.49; 4.67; 4.9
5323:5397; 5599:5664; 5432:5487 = -0.9 angstrom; 4.77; 4.81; 4.66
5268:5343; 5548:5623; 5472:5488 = 0.0 angstrom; 4.59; 4.69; 4.77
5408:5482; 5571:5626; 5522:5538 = 1.1 angstrom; 4.8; 4.48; 4.8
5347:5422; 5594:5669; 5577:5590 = -0.7 angstrom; 4.76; 4.98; 4.72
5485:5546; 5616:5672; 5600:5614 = 0.4 angstrom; 4.72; 4.62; 4.74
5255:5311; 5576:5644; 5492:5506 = -0.9 angstrom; 4.49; 4.98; 4.79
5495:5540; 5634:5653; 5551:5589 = -1.1 angstrom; 4.72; 4.8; 4.61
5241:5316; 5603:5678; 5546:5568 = 0.2 angstrom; 4.55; 4.65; 4.74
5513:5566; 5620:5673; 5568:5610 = -1.7 angstrom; 4.59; 4.85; 4.74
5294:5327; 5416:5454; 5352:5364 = -1.6 angstrom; 4.59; 5.34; 4.9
